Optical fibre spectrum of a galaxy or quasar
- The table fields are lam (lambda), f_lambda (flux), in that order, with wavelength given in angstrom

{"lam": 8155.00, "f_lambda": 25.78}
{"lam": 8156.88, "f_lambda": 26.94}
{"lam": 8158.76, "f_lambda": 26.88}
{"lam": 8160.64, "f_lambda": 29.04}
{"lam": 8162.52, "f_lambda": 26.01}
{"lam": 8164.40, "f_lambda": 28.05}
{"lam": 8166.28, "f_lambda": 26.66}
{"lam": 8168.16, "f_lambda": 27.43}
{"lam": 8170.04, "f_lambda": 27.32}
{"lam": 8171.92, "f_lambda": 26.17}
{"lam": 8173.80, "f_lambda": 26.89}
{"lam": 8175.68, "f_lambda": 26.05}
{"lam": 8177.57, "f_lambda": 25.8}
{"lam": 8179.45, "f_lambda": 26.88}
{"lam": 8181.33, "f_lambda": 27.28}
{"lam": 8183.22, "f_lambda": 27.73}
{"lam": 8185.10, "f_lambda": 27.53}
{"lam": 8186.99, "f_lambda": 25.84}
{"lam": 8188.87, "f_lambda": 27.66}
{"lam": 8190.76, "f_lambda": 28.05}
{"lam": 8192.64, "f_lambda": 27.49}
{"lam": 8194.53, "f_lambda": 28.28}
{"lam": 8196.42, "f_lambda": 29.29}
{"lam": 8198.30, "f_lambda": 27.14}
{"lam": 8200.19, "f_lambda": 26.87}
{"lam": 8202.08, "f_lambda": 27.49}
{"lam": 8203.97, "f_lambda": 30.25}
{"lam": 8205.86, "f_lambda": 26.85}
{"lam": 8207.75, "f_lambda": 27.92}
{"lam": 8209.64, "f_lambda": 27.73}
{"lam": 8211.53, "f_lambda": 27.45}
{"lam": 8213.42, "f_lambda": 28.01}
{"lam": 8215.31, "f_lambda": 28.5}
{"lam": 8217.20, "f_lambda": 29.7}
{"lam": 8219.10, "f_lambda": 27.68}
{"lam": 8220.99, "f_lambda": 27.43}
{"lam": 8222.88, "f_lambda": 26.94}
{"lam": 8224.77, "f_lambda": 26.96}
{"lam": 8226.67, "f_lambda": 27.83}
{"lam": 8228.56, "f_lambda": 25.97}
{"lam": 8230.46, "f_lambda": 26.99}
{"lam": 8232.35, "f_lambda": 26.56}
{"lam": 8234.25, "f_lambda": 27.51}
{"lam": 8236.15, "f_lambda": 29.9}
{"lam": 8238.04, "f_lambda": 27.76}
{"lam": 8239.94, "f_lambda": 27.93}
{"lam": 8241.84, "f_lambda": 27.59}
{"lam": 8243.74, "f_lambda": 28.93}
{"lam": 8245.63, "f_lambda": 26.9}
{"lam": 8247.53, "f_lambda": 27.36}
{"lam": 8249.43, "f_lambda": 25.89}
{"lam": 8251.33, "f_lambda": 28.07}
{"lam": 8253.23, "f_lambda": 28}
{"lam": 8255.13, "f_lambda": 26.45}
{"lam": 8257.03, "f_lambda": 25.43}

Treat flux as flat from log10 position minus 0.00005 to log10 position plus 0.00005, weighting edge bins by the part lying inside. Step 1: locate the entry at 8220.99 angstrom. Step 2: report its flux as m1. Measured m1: 27.43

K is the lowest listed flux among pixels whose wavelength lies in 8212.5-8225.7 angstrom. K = 26.94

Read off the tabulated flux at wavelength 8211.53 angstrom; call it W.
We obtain 27.45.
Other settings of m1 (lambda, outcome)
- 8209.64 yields 27.73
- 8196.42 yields 29.29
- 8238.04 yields 27.76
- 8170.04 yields 27.32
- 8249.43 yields 25.89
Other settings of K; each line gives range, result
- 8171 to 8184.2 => 25.8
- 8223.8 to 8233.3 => 25.97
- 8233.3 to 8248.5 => 26.9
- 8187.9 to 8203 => 26.87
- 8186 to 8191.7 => 25.84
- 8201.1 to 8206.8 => 26.85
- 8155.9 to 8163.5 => 26.01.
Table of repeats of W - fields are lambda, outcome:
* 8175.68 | 26.05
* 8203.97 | 30.25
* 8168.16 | 27.43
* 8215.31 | 28.5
